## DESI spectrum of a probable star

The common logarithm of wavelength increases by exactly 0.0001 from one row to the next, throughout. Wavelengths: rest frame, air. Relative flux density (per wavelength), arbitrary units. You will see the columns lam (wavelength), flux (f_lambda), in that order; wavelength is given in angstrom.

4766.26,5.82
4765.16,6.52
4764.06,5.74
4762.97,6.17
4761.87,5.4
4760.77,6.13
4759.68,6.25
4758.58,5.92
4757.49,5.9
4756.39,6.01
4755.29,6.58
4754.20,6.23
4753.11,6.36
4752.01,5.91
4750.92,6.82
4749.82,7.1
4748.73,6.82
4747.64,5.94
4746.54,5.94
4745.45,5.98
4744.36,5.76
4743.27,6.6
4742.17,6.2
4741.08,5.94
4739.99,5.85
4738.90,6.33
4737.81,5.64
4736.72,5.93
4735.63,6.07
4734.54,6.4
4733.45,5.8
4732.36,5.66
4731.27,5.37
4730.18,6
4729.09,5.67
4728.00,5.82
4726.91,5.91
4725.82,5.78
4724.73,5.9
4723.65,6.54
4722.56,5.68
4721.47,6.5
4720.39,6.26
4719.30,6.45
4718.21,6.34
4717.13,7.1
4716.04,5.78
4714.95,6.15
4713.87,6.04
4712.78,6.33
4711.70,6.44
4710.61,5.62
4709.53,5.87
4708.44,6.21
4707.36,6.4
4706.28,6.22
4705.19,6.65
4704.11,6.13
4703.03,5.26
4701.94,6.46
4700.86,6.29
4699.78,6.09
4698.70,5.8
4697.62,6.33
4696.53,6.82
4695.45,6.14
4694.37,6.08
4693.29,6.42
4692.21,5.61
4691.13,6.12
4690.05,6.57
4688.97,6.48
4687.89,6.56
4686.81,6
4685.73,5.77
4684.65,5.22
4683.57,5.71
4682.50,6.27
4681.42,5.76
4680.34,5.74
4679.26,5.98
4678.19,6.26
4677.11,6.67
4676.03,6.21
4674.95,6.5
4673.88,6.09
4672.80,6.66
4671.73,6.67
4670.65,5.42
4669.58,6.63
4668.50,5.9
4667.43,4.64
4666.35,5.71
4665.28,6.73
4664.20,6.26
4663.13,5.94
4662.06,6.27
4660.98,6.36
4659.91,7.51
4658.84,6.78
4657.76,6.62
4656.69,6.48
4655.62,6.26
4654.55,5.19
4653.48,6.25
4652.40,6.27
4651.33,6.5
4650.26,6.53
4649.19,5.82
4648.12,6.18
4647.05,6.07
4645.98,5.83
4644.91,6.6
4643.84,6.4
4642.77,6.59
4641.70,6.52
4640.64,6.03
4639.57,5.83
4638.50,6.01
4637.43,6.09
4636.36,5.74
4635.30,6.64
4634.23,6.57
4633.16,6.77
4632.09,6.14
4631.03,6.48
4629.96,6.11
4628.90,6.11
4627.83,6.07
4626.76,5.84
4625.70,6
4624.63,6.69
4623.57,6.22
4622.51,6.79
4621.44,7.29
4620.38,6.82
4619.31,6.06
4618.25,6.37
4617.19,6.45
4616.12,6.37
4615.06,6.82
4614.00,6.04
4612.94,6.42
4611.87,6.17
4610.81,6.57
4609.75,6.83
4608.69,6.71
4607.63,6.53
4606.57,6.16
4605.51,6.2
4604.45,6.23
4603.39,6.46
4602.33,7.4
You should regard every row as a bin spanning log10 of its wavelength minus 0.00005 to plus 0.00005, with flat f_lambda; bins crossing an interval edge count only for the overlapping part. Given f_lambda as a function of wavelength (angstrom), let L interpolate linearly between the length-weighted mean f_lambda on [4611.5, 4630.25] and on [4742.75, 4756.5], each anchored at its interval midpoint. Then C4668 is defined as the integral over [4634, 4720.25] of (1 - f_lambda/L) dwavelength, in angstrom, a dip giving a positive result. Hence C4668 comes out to 2.2 angstrom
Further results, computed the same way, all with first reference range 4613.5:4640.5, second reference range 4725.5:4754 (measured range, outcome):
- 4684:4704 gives 0.2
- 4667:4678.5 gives 0.1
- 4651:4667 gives -0.2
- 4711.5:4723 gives -0.3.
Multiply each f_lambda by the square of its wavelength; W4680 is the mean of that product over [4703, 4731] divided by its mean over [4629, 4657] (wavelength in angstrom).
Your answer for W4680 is 1.02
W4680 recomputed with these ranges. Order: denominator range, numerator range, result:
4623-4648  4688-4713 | 1.02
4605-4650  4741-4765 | 1.03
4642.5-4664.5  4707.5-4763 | 1.00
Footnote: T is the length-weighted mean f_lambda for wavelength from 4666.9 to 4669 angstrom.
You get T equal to 5.27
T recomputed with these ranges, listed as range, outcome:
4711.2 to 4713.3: 6.4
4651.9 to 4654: 6.23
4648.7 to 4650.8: 6.19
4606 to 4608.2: 6.36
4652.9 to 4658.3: 6.16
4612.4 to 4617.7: 6.41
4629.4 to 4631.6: 6.31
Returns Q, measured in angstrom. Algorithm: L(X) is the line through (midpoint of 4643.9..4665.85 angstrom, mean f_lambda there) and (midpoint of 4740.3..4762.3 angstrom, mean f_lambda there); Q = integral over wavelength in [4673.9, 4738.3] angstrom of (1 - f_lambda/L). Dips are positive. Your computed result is 1.6 angstrom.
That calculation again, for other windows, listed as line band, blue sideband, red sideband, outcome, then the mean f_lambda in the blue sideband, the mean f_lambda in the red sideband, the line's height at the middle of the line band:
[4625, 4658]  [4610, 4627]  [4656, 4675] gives 0.8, 6.45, 6.28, 6.37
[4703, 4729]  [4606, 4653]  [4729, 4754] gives 0.0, 6.34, 6.1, 6.16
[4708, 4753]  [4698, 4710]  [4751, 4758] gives 0.4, 6.13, 6.21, 6.17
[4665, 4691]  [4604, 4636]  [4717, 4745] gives 0.6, 6.41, 6.04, 6.22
